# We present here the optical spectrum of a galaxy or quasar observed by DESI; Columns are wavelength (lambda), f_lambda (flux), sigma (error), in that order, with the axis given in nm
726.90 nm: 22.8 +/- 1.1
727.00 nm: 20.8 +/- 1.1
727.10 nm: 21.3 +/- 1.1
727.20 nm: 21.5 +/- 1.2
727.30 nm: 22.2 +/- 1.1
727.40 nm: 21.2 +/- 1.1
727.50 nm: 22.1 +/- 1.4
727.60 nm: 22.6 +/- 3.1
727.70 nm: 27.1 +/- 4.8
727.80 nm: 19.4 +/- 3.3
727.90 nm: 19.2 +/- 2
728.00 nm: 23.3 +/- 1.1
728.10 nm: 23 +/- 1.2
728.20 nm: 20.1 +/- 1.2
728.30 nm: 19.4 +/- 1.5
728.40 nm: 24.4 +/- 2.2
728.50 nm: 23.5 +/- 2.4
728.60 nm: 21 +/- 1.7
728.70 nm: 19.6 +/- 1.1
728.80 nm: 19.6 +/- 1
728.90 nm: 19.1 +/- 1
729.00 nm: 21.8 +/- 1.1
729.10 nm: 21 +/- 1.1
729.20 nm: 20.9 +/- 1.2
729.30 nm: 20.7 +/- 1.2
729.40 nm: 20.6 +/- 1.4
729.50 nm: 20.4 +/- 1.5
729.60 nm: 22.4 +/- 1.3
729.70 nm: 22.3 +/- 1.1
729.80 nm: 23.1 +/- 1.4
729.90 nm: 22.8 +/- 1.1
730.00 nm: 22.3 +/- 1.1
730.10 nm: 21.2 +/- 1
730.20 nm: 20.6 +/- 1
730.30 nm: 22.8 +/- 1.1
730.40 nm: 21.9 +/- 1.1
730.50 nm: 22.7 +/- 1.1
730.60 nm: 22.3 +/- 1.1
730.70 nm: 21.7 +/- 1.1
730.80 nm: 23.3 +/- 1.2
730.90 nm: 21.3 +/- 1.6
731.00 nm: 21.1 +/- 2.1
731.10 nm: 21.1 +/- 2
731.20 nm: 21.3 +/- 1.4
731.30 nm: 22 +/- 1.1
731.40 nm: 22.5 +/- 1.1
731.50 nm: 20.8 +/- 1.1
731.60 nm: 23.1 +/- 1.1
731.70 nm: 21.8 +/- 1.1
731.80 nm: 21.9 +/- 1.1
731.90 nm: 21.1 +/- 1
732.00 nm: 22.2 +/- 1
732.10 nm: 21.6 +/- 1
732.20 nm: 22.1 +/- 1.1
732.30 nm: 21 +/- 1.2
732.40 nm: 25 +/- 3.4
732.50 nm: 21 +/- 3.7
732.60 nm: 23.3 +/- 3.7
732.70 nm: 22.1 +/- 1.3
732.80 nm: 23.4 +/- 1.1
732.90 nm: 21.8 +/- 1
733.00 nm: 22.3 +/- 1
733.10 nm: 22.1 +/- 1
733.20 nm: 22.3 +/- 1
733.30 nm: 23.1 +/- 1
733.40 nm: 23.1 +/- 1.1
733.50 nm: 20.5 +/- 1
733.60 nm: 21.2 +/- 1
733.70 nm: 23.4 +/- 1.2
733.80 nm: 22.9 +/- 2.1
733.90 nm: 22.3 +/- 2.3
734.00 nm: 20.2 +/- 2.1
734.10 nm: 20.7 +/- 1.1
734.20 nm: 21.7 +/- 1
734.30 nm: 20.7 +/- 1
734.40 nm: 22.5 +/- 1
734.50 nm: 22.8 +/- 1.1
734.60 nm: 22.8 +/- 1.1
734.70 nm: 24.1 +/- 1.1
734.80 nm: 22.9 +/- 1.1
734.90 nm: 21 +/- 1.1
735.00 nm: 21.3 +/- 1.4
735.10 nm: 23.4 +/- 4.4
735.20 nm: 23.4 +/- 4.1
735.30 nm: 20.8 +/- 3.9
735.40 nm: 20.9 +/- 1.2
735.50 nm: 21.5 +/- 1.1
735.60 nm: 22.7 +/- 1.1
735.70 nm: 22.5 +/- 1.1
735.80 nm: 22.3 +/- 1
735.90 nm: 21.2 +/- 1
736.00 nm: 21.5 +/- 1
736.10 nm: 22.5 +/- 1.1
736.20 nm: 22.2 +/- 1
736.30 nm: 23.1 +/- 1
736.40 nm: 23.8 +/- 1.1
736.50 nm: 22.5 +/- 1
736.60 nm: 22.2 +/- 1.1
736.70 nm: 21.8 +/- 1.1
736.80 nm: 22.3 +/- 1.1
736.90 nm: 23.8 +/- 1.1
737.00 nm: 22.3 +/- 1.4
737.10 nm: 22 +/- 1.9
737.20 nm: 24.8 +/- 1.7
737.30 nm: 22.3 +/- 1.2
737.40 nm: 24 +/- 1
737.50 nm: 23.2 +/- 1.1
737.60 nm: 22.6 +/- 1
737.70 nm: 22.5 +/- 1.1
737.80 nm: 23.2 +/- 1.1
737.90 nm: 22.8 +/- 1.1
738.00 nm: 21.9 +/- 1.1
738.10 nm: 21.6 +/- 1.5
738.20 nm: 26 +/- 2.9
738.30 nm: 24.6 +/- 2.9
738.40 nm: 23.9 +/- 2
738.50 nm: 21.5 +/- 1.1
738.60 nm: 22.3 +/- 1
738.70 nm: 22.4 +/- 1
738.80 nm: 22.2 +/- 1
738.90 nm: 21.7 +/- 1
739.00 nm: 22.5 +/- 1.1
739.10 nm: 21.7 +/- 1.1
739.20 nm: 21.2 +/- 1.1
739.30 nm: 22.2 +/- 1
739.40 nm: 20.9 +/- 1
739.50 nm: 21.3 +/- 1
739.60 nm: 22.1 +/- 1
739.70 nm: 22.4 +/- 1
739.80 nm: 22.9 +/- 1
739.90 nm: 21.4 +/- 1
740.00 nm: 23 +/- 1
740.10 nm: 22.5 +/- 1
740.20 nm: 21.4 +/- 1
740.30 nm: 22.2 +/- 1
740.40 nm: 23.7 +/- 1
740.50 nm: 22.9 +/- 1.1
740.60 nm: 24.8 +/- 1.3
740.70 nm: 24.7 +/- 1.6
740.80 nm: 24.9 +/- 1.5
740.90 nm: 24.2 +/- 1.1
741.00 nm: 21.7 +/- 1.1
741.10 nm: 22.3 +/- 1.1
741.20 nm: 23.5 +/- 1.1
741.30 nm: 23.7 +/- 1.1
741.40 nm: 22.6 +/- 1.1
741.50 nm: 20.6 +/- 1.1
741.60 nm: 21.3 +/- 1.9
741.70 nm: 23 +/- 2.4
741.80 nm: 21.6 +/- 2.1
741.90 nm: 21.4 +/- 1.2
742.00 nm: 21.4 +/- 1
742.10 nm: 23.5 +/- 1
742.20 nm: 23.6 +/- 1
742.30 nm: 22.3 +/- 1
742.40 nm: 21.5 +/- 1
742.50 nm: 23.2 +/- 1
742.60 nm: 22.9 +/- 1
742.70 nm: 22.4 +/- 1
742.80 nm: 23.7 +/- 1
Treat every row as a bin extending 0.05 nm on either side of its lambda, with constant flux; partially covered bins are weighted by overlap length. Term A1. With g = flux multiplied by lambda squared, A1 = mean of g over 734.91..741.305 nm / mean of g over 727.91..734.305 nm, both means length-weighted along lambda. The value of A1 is 1.06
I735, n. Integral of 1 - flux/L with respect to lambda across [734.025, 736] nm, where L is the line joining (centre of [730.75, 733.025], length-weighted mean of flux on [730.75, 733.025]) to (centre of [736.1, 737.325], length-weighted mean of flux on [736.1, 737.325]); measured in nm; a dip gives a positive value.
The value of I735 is 0.04 nm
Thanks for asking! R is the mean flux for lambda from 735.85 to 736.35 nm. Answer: 22.1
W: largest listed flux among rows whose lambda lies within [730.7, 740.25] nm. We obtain 26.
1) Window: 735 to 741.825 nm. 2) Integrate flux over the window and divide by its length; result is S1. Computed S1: 22.6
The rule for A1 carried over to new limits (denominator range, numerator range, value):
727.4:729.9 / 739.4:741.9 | 1.09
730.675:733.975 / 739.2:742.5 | 1.04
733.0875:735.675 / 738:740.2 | 1.03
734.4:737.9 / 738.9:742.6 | 1.01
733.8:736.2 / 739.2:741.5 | 1.05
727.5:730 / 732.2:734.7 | 1.04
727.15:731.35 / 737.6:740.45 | 1.06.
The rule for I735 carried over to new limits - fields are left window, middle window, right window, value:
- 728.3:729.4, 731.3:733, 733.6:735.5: -0.04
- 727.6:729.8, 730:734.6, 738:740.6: -0.05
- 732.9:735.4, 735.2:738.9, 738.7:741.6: -0.05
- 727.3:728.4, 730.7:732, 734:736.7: 0.01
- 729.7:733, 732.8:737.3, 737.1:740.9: 0.03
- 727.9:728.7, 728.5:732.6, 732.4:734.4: 0.05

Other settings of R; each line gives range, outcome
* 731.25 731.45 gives 22.2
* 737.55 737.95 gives 22.8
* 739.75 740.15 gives 22.4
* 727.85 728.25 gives 21.4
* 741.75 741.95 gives 21.5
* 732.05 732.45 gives 22.4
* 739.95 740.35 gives 22.3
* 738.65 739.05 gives 22.2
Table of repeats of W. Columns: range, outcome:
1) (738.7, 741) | 24.9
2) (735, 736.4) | 23.8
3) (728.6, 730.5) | 23.1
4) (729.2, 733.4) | 25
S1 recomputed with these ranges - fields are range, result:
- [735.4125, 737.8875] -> 22.6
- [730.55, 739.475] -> 22.3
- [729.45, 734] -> 22.1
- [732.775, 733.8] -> 22.3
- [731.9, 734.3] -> 22.1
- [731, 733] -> 22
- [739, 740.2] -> 22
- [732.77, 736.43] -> 22.2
